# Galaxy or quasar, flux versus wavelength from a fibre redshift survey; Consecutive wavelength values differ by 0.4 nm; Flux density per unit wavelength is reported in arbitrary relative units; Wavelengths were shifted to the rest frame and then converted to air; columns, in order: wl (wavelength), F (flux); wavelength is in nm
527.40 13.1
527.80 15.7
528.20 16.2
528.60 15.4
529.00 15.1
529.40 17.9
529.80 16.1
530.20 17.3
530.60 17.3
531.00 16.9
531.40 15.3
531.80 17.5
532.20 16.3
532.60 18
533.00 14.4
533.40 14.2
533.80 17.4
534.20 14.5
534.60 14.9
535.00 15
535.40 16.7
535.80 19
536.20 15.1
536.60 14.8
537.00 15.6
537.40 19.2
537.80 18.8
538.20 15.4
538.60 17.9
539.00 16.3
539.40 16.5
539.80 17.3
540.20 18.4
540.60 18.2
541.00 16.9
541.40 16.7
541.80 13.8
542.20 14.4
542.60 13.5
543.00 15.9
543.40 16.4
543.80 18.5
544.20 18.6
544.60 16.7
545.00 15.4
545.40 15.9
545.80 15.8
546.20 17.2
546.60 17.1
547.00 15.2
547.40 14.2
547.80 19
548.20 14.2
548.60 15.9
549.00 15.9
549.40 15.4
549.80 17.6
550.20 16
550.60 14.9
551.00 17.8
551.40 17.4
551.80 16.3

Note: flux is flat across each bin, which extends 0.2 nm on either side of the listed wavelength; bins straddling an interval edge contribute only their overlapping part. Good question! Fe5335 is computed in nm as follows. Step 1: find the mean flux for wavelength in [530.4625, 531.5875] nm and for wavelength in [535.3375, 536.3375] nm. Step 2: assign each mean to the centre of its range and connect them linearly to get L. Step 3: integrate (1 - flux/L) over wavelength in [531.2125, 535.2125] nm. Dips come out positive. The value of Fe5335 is 0.24 nm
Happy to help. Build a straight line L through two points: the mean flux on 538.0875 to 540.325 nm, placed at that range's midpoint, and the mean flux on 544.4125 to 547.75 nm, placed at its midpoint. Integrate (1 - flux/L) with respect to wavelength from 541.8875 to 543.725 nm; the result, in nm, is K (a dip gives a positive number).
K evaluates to 0.14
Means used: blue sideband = 17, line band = 15.2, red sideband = 16.1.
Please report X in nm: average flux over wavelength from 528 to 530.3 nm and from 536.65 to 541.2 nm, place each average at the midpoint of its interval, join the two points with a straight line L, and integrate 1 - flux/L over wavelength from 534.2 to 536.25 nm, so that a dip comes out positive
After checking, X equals 0.10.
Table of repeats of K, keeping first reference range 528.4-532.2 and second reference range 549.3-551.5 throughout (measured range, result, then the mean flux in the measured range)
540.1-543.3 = 0.12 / 15.9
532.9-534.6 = 0.14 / 15.1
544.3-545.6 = 0.03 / 16.2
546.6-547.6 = 0.08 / 15.2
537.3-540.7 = -0.20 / 17.5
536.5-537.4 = 0.02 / 16.1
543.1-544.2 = -0.07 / 17.5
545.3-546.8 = 0.00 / 16.5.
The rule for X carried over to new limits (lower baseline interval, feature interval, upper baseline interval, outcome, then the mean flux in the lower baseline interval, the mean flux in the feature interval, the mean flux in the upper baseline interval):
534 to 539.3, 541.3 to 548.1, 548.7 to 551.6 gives 0.13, 16.4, 16.1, 16.4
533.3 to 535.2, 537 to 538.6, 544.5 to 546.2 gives -0.21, 15.3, 17.5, 16.1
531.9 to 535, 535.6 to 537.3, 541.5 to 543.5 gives -0.10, 15.7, 16.3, 14.8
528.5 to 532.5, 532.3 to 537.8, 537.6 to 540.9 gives 0.26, 16.6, 16.2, 17.3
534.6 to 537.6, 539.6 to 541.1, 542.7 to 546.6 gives -0.11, 16.4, 17.8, 16.6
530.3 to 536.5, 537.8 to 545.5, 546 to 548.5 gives -0.18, 16.2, 16.5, 16.1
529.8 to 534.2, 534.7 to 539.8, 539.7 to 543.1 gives -0.15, 16.4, 16.7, 16.1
